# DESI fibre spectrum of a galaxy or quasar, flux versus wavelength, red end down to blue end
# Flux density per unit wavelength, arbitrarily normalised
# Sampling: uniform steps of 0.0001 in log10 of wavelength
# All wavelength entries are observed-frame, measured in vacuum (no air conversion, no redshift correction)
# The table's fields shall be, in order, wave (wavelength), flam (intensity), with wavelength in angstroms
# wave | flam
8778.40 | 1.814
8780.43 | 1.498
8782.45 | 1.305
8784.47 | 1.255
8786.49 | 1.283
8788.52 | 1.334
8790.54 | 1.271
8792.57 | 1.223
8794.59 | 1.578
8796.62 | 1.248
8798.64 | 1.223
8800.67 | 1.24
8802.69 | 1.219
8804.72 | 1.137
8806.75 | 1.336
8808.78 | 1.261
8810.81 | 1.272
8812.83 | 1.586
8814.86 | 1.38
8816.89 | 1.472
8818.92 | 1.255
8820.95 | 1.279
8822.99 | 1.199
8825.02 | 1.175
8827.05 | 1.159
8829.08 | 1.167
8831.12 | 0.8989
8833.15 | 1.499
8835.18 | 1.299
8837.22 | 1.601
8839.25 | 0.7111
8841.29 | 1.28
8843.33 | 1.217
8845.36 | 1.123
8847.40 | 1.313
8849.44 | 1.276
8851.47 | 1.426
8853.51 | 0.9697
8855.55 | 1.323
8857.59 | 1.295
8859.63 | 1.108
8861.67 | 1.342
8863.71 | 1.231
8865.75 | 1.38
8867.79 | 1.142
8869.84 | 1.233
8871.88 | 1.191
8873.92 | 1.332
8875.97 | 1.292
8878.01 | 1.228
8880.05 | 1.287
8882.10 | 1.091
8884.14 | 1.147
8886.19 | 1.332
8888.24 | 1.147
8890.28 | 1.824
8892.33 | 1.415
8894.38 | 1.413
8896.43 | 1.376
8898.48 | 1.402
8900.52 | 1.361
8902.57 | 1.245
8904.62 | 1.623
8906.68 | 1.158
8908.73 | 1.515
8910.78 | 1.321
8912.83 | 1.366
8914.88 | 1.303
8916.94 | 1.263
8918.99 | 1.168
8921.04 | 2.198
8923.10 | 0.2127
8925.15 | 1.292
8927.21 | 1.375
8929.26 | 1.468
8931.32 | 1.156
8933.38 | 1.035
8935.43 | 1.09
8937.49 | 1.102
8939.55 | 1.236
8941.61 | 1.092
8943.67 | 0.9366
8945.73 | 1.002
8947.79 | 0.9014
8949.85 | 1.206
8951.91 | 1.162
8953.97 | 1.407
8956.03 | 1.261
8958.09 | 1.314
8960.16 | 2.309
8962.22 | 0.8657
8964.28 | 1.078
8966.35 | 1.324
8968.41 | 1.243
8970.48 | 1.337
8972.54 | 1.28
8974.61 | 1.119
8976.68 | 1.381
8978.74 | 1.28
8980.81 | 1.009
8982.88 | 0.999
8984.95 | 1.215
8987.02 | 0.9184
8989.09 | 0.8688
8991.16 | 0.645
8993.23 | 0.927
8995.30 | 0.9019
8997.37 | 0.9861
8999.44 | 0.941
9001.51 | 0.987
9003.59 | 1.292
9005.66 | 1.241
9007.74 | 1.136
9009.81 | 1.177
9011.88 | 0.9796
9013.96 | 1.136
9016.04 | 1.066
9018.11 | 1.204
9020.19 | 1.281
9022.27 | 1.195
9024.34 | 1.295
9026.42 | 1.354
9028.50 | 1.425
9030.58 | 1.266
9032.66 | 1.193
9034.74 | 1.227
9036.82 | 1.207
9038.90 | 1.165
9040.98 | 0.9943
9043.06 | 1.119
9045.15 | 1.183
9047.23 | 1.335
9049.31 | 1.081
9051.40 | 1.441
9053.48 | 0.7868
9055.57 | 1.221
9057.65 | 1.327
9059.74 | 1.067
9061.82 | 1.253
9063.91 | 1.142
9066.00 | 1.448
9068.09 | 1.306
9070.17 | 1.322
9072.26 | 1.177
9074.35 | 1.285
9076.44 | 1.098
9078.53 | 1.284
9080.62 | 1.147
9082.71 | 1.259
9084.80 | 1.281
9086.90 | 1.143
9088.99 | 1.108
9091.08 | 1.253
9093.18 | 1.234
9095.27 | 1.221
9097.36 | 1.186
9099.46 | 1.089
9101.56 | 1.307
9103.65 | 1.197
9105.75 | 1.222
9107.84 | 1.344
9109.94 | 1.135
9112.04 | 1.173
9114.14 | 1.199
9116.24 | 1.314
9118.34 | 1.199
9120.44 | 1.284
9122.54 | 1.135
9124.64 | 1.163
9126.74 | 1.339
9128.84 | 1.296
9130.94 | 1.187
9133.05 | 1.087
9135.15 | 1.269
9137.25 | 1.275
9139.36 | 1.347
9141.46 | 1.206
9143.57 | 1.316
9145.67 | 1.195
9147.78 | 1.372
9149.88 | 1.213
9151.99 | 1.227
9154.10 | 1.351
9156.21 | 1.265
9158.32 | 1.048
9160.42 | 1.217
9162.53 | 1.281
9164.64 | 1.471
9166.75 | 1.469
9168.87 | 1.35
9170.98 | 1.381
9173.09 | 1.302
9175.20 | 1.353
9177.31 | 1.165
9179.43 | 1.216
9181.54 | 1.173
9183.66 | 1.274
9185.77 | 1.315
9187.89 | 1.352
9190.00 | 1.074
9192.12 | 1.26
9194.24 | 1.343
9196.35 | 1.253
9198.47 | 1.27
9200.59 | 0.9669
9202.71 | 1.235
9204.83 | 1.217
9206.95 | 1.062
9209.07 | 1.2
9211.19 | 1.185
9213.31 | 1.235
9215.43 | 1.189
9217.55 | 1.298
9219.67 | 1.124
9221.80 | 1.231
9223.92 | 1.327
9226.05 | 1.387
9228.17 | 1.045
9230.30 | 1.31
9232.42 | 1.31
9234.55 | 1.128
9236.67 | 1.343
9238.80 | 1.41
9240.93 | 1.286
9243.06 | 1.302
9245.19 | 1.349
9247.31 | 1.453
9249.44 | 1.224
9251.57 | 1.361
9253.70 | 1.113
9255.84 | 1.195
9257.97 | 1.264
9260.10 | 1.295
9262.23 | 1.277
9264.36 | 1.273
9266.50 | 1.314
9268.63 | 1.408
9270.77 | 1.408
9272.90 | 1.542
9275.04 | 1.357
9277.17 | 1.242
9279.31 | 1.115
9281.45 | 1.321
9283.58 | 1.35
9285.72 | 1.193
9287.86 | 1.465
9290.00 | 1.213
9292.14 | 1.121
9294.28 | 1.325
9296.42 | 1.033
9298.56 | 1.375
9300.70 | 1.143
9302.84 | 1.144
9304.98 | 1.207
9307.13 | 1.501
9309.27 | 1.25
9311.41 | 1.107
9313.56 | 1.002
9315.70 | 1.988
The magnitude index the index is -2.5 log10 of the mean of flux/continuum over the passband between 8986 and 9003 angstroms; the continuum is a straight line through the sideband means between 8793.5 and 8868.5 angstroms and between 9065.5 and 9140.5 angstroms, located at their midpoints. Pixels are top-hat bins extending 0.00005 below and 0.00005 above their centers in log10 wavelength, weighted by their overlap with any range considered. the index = 0.341 mag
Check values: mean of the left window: 1.26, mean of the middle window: 0.907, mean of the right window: 1.23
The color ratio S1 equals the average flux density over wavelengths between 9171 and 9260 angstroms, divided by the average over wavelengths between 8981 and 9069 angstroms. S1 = 1.10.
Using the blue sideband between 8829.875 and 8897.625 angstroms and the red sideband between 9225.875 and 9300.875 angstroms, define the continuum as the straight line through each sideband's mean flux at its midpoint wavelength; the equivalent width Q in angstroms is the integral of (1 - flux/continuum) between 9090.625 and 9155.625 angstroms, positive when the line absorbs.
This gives 2.1 angstroms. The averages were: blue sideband 1.26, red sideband 1.29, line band 1.24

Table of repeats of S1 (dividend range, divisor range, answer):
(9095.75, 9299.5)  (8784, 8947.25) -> 1.00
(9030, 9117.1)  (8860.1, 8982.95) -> 0.95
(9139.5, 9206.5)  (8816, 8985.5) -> 1.01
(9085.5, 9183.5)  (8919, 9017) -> 1.08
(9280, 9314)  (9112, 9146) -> 1.00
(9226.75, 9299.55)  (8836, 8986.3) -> 1.03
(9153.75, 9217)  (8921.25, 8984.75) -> 1.04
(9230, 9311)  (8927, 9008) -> 1.12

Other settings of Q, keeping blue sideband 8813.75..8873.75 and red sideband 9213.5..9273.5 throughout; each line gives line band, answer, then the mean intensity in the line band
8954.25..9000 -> 3.8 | 1.15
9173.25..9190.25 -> 0.4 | 1.25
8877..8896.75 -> -1.2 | 1.32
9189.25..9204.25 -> 0.9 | 1.2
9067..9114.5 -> 2.0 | 1.22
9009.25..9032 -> 0.8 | 1.22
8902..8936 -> -0.9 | 1.28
